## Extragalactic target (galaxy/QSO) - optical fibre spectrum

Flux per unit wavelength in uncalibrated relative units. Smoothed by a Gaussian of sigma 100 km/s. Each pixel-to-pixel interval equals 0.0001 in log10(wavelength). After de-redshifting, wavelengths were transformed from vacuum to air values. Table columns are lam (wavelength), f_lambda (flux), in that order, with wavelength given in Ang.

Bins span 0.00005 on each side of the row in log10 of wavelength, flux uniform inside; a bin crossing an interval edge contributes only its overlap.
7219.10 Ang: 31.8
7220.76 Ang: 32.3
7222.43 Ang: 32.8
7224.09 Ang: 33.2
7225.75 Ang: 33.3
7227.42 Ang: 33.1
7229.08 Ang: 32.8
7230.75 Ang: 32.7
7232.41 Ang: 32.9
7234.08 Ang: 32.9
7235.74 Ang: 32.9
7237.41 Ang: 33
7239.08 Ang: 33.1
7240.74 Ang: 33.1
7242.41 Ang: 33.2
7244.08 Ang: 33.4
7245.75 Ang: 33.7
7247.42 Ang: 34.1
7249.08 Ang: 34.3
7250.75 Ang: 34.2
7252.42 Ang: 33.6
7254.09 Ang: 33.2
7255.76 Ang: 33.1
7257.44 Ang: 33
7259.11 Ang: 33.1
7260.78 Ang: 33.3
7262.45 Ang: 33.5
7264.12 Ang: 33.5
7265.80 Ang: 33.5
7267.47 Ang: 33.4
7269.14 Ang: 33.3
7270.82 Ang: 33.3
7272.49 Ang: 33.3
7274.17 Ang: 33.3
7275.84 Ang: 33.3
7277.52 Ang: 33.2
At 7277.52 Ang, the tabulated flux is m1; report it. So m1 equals 33.2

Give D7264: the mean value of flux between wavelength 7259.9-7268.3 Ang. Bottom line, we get 33.4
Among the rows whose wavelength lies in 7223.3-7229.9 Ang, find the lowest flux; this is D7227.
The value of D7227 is 32.8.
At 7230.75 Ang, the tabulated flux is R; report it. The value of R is 32.7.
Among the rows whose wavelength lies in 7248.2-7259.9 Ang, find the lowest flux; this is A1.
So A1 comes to 33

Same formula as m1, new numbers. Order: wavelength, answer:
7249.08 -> 34.3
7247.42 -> 34.1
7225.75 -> 33.3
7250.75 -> 34.2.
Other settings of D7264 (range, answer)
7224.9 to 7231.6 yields 33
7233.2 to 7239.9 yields 32.9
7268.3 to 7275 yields 33.3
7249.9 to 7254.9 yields 33.7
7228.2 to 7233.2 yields 32.8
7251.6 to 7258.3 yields 33.2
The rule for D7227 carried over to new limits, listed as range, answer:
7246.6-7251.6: 34.1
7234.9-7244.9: 32.9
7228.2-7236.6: 32.7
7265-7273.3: 33.3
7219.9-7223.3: 32.3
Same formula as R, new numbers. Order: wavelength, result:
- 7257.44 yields 33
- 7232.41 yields 32.9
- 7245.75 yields 33.7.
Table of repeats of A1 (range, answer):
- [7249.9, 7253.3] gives 33.6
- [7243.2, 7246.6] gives 33.4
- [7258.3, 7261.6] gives 33.1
